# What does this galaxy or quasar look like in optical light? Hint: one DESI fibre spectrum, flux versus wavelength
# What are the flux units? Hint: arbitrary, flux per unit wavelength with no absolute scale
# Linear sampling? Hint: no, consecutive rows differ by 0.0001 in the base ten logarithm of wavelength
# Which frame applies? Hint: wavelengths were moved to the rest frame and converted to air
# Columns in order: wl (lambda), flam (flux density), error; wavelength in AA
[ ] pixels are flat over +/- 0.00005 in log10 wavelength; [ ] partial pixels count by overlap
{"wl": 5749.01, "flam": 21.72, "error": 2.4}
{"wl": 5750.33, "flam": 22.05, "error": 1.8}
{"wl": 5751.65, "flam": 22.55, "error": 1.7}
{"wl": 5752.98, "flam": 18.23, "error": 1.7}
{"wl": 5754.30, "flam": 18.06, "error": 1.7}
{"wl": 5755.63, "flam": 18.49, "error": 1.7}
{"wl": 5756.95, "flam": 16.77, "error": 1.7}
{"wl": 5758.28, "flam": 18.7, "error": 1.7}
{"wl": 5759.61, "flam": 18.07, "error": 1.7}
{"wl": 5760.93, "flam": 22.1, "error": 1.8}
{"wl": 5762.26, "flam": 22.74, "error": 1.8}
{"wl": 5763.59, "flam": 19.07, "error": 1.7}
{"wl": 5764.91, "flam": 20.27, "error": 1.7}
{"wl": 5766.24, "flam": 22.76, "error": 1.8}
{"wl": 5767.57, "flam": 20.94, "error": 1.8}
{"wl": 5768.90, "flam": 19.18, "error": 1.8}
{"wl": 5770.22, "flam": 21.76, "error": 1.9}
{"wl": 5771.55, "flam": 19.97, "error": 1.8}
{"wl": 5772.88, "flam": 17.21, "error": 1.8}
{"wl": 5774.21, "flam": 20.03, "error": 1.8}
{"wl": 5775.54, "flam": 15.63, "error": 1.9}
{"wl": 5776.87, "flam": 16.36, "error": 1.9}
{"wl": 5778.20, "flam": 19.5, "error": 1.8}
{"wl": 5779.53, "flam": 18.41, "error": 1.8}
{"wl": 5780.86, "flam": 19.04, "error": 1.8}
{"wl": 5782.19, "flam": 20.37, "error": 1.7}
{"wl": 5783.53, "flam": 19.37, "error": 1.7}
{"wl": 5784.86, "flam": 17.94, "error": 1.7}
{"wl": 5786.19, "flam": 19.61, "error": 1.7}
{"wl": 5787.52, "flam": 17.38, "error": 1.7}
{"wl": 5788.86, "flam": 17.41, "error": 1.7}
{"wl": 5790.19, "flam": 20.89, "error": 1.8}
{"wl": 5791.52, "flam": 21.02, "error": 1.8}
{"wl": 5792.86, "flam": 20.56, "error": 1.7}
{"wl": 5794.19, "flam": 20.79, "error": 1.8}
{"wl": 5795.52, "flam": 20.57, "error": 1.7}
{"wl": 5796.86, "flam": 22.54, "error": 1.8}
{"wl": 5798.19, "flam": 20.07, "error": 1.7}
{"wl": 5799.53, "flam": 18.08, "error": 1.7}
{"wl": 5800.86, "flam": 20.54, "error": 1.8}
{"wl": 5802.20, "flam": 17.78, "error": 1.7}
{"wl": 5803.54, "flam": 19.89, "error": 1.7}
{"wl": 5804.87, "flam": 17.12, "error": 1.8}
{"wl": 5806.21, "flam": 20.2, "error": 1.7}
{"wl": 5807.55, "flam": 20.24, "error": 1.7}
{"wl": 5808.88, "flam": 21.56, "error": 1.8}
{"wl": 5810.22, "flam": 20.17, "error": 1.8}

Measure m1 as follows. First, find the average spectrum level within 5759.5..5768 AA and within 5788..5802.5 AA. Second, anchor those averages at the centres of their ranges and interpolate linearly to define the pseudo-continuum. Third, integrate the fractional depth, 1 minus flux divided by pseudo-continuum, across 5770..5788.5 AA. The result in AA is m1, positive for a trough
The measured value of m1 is 1.7 AA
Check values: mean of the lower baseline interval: 21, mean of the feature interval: 18.7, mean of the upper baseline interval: 20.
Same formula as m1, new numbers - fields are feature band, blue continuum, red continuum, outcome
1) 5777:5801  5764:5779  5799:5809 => -0.3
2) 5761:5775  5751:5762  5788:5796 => -0.6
